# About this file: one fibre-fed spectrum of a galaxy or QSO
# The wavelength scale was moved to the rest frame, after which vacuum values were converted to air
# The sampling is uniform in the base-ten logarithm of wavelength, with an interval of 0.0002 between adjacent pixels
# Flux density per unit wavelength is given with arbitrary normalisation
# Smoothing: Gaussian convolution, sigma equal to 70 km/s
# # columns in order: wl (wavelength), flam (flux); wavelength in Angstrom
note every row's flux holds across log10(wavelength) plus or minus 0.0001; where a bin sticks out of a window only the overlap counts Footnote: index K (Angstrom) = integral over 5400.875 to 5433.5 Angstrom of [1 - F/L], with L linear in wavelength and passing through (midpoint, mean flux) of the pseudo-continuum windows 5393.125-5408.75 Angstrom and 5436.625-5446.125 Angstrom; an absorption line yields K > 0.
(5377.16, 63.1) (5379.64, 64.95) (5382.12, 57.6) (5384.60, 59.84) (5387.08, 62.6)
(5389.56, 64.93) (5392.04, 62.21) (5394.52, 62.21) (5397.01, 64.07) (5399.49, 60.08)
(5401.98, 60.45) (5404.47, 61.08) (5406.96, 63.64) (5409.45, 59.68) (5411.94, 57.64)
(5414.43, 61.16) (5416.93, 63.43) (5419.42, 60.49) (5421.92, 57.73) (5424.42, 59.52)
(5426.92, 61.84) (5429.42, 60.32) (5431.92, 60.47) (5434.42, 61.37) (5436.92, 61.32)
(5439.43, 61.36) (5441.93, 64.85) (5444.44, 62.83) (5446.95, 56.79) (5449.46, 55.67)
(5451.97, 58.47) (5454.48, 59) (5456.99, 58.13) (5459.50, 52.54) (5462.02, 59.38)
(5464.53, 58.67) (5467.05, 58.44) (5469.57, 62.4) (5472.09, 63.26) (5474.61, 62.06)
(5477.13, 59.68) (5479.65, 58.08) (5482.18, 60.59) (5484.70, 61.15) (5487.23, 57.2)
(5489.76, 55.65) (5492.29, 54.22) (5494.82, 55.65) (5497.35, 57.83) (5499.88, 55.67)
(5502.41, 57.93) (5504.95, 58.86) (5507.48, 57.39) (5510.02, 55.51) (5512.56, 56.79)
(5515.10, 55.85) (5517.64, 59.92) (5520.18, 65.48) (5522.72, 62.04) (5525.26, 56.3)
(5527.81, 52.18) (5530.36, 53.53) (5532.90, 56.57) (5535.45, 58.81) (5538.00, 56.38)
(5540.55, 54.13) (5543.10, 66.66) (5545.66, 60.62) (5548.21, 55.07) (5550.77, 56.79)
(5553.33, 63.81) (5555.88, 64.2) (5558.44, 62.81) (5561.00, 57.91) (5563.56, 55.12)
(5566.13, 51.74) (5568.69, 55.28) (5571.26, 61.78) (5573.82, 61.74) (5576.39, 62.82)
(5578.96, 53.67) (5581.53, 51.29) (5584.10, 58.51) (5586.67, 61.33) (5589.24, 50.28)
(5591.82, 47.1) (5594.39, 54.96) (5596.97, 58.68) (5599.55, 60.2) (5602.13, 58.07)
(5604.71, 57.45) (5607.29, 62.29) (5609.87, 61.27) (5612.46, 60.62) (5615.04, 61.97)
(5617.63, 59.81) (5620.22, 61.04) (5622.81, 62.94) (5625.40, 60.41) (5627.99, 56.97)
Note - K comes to 0.79 Angstrom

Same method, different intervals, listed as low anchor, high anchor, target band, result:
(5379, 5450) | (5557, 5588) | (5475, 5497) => 0.61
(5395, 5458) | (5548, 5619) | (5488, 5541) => 1.91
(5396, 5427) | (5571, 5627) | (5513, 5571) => 0.89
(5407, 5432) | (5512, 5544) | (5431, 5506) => 0.42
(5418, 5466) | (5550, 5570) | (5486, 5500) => 0.71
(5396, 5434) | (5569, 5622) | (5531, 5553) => 0.28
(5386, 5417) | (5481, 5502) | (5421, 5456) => -0.13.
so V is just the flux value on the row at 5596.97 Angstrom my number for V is 58.68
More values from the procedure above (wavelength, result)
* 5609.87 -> 61.27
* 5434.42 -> 61.37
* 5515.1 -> 55.85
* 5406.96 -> 63.64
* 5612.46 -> 60.62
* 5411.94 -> 57.64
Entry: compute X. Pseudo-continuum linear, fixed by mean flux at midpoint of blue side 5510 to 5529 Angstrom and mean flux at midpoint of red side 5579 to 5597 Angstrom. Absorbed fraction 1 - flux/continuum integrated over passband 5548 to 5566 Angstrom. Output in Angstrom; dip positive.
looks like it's -1.0 Angstrom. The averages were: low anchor 58.2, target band 59.1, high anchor 54.3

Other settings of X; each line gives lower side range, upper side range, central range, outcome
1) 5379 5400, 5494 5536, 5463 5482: -0.4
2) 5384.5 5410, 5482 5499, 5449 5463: 0.4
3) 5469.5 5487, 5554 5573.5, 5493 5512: 1.0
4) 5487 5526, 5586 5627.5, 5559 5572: 0.4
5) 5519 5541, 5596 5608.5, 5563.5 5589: 0.6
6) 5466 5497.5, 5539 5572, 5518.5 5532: 0.2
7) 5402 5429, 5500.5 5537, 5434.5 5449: -0.3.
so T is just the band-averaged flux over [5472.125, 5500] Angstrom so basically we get 58.3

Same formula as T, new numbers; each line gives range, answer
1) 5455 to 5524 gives 58.5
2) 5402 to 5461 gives 60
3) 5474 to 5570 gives 58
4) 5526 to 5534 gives 54.2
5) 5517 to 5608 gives 57.9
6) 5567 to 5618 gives 57.9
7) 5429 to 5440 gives 61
